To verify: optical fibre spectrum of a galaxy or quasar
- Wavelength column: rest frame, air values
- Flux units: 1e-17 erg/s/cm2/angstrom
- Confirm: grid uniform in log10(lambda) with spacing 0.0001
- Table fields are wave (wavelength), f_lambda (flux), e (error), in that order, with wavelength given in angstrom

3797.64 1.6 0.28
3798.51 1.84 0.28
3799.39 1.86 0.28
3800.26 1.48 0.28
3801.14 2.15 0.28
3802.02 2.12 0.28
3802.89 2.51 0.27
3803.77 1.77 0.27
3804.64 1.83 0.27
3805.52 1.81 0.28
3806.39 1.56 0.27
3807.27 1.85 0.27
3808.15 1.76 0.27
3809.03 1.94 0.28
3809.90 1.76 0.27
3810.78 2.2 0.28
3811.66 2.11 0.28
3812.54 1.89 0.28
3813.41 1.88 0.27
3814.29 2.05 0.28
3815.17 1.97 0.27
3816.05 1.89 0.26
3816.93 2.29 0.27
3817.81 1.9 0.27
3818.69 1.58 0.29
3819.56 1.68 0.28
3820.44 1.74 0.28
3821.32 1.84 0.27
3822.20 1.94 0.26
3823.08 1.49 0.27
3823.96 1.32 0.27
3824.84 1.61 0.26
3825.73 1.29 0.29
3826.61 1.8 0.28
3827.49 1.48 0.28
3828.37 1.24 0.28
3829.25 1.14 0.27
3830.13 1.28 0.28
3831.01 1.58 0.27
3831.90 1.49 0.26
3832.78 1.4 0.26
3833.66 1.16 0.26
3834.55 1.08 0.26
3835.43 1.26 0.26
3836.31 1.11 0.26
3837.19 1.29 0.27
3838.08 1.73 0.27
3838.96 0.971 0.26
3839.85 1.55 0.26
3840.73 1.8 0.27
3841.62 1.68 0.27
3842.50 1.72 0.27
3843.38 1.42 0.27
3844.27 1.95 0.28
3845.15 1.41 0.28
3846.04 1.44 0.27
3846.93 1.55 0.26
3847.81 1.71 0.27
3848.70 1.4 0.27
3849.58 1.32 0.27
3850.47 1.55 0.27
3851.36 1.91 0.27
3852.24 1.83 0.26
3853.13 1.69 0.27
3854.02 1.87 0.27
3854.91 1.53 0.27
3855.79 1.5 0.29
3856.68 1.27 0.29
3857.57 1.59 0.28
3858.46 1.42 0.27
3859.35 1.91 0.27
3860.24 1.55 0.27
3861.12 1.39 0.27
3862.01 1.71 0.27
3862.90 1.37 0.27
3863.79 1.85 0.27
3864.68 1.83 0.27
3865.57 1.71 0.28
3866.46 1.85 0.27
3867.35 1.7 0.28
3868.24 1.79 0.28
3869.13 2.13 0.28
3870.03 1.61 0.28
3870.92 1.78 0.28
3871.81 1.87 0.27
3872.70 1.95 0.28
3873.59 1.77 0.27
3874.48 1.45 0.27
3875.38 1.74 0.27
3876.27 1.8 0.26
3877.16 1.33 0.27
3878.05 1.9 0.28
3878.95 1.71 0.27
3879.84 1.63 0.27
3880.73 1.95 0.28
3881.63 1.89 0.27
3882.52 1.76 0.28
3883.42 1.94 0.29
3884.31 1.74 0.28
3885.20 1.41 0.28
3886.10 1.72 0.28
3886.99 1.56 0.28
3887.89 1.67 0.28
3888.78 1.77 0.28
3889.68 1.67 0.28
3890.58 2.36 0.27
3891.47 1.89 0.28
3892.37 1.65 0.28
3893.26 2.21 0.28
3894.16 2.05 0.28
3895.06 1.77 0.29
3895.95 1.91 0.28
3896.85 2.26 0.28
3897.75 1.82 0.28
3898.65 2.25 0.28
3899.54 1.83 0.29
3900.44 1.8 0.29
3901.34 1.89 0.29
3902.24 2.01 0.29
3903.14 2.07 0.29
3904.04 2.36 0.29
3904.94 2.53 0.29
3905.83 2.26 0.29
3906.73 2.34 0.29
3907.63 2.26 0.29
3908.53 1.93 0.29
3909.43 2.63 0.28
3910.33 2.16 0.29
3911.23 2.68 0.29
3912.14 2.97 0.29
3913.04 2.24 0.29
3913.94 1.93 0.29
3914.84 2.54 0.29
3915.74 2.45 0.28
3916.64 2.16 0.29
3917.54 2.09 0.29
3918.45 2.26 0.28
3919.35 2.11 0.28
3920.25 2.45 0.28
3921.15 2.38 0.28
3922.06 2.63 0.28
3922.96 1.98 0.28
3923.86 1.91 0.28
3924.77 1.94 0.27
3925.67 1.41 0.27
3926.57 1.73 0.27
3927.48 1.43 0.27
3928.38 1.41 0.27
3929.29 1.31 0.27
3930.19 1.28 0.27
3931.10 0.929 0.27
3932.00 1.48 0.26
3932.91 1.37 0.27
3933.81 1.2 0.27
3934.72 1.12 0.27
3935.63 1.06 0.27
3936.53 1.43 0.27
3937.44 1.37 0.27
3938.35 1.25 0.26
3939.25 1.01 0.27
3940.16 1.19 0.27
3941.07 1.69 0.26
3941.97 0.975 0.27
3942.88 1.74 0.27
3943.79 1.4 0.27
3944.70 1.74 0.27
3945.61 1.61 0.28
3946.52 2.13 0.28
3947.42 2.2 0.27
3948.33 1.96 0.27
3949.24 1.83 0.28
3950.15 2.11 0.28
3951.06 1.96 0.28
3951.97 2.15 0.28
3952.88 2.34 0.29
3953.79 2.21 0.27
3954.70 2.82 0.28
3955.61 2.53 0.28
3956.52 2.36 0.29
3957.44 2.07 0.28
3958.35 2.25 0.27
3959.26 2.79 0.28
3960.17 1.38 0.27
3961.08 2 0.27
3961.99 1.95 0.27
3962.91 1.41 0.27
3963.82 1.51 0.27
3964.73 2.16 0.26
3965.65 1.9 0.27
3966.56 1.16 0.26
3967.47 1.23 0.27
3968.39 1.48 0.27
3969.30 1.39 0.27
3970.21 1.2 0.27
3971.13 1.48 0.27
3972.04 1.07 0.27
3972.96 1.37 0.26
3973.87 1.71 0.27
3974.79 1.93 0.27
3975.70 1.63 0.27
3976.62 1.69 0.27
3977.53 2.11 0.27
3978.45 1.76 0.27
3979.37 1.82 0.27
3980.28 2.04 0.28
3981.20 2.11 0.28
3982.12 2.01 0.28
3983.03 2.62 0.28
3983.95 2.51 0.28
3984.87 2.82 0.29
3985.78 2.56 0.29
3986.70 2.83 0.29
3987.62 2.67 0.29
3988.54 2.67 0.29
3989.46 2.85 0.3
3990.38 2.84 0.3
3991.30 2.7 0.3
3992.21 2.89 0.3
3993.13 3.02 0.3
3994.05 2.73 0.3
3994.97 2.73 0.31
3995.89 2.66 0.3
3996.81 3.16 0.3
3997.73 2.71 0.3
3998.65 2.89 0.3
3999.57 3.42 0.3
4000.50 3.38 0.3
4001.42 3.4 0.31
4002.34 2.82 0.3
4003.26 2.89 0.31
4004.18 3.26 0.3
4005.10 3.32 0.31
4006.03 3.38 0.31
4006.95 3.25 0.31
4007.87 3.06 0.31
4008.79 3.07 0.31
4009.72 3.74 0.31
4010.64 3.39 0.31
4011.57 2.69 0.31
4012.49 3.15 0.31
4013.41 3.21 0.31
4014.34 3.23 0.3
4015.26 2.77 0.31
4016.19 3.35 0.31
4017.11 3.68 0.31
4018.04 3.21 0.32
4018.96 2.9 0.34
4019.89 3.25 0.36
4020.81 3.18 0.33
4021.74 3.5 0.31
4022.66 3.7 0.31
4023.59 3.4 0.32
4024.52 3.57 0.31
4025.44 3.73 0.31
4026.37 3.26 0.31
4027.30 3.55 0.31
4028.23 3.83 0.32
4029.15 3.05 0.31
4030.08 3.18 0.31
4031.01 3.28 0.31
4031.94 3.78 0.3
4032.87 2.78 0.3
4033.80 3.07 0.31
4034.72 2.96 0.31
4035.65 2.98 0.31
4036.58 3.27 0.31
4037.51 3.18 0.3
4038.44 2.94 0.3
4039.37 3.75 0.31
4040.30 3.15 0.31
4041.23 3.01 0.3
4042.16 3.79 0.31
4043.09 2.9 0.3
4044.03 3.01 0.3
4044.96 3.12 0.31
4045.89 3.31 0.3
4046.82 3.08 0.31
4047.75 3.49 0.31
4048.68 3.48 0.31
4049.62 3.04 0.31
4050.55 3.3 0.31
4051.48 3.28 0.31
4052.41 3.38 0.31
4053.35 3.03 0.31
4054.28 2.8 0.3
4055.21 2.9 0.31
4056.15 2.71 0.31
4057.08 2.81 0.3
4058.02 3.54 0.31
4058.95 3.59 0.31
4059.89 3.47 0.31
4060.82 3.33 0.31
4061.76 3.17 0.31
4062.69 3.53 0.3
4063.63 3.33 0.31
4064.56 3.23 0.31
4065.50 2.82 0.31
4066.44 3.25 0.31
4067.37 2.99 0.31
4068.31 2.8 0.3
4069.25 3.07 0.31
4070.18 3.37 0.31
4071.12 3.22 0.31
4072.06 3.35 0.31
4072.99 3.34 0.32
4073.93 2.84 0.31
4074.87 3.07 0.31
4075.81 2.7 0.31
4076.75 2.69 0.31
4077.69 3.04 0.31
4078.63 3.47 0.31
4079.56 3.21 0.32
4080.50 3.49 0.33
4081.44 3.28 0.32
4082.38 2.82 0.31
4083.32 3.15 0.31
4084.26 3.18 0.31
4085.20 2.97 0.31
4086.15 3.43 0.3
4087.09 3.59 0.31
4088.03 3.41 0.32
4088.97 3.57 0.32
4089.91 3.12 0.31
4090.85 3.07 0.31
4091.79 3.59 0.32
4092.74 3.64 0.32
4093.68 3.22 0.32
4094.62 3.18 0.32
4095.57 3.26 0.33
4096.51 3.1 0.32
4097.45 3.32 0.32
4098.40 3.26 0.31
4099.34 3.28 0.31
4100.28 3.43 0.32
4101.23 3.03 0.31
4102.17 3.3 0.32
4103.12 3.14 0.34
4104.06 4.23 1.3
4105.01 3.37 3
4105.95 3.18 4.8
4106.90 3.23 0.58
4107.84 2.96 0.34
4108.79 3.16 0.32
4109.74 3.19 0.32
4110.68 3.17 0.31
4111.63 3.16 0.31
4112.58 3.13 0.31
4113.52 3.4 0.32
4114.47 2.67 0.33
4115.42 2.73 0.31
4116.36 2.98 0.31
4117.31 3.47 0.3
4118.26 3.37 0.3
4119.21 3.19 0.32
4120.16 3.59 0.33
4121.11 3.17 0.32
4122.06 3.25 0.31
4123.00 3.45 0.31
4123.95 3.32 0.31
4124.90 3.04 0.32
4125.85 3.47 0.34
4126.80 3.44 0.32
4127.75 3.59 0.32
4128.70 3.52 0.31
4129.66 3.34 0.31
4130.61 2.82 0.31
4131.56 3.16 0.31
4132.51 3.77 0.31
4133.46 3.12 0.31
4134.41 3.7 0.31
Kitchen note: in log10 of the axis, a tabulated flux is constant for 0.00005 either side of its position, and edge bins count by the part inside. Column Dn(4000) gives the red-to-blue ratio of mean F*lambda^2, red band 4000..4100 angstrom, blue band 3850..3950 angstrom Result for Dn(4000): 1.92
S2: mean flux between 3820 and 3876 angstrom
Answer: 1.58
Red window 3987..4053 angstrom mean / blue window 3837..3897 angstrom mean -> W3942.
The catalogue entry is 1.9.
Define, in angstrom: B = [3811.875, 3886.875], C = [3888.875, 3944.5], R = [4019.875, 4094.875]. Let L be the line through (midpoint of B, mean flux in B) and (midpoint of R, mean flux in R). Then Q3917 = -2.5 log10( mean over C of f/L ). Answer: 0.14 mag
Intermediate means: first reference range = 1.64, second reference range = 3.23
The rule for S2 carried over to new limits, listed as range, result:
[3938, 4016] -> 2.3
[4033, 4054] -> 3.2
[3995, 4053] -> 3.23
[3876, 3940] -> 1.87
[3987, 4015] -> 3.04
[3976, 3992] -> 2.39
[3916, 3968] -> 1.78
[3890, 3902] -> 1.97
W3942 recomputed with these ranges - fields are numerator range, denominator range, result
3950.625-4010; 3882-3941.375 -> 1.26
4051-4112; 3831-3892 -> 1.96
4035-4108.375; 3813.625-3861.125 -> 2.05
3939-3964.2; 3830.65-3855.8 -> 1.26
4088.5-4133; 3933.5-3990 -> 1.76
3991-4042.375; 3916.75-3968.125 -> 1.80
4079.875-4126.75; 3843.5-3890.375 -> 1.94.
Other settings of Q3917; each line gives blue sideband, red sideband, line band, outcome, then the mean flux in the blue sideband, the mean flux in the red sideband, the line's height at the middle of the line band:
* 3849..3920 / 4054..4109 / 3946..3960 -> 0.06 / 1.9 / 3.22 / 2.35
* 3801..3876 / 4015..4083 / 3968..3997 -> 0.23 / 1.67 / 3.22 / 2.73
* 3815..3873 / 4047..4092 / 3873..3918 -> -0.01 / 1.6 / 3.19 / 1.96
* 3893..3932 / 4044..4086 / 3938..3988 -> 0.27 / 2.05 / 3.16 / 2.42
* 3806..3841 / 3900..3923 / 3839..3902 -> 0.14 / 1.62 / 2.28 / 1.97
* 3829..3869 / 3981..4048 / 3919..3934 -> 0.31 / 1.55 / 3.11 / 2.28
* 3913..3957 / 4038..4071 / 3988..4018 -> -0.18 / 1.81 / 3.19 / 2.6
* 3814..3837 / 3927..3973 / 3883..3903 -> -0.16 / 1.56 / 1.66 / 1.61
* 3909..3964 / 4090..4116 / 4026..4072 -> -0.15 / 1.88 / 3.23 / 2.8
